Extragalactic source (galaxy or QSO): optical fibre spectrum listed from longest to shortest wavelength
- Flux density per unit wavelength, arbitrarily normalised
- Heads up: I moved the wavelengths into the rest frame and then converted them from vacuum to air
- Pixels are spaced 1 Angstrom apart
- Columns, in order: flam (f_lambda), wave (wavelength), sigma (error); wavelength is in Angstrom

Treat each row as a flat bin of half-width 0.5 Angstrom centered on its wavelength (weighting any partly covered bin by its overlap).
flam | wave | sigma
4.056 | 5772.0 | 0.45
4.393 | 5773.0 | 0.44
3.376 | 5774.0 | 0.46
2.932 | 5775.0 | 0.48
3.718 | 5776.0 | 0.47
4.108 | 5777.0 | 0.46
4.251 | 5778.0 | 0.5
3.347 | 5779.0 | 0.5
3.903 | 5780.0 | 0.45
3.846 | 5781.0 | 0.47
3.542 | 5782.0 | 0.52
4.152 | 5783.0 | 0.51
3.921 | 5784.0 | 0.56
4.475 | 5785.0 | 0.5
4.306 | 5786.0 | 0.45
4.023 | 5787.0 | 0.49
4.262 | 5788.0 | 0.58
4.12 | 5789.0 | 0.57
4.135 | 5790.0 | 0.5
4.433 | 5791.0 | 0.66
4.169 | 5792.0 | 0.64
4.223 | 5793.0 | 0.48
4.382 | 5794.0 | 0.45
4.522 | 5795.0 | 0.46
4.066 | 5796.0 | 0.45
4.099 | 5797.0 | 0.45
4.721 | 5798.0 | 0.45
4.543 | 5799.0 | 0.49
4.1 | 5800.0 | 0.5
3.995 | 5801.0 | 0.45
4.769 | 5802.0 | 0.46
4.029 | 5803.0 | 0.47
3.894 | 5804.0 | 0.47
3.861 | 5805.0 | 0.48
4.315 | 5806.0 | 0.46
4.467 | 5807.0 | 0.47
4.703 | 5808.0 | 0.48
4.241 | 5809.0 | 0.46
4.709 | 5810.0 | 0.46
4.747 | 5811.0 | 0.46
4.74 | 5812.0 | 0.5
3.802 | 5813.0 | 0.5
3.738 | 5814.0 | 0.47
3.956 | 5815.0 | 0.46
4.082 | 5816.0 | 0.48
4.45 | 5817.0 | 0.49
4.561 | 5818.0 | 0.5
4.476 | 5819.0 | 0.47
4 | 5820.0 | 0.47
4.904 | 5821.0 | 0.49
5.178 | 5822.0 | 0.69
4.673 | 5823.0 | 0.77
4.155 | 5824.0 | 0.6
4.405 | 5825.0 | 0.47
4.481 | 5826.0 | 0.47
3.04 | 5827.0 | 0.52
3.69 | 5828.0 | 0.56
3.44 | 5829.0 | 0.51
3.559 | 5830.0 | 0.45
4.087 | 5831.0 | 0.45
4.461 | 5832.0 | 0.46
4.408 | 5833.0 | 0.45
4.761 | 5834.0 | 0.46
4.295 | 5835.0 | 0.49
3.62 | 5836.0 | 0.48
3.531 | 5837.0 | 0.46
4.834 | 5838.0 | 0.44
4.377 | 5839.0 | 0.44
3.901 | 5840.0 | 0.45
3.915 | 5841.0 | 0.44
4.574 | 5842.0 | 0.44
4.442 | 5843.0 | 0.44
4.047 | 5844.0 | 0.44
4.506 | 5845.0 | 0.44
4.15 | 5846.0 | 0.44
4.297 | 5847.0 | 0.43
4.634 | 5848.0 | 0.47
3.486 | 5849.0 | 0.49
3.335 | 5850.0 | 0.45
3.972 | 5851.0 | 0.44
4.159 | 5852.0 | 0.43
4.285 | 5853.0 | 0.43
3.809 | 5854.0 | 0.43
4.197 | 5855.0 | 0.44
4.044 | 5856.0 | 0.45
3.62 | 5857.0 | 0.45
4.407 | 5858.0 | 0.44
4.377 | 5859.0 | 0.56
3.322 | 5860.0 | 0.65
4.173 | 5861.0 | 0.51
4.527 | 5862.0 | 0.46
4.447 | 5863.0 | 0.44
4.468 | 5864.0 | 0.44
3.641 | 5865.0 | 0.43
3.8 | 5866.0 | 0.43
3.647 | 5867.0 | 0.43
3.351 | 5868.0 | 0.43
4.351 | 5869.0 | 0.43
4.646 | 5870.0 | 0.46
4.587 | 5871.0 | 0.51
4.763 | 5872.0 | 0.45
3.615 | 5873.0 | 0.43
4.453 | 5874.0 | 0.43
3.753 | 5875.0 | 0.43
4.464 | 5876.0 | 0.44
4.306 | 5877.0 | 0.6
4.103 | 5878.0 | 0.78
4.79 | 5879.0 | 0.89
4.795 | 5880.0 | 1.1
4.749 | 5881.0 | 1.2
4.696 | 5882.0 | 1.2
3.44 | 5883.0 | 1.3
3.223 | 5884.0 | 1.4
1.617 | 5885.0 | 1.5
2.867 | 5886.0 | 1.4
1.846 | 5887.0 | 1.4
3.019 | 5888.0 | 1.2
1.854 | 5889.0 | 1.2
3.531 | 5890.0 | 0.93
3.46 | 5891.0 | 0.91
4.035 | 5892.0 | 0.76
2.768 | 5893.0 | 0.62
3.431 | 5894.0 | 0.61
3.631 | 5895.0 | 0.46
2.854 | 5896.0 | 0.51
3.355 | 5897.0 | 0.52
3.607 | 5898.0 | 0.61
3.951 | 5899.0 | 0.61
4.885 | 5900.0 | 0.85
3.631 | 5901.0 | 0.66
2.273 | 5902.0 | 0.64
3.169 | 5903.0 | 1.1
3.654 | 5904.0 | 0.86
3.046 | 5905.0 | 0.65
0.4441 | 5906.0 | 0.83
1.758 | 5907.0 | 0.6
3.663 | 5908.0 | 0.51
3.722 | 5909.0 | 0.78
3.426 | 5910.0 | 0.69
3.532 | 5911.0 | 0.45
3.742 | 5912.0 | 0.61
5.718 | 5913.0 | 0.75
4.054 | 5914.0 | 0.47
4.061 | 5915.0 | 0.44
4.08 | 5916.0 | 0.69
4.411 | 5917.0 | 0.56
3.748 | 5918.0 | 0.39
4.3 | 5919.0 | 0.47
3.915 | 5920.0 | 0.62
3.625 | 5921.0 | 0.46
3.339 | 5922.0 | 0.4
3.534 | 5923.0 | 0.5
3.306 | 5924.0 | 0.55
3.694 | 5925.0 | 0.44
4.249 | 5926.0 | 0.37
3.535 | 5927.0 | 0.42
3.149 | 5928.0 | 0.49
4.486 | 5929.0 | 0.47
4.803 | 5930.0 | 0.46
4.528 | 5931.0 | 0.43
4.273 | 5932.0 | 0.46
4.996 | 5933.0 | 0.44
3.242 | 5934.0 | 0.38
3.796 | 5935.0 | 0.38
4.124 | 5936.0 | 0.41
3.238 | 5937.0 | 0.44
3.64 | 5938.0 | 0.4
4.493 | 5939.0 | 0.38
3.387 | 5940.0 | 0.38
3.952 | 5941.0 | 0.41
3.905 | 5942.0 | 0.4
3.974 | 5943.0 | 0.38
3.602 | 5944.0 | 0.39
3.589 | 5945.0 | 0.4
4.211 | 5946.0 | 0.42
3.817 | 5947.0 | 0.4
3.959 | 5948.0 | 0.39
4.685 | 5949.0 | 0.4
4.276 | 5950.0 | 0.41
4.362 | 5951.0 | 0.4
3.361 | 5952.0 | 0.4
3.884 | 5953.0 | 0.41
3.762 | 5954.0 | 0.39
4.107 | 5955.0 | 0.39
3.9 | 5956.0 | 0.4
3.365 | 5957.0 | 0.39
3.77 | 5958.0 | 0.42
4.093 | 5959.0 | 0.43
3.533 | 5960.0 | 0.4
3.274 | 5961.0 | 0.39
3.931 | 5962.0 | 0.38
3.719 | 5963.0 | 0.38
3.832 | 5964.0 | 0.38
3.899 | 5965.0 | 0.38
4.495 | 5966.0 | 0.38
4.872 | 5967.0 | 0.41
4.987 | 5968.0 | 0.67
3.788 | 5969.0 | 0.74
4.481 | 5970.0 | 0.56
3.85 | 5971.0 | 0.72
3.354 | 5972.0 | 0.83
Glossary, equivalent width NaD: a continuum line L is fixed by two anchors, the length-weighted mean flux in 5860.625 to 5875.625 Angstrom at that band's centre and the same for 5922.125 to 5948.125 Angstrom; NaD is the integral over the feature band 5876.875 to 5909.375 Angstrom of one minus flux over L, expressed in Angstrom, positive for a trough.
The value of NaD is 5.9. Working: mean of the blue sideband 4.15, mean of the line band 3.33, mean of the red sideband 3.89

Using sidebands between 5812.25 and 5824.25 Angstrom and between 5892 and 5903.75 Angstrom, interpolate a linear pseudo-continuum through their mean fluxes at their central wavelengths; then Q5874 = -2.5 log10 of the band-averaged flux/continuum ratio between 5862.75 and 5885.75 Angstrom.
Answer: -0.10 mag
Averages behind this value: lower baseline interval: 4.34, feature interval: 4.06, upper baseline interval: 3.45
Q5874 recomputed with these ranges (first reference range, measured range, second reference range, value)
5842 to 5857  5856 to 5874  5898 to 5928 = -0.04 mag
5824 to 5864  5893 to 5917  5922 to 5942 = 0.14 mag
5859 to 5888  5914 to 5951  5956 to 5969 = 0.00 mag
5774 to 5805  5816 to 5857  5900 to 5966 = -0.05 mag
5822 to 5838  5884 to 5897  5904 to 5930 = 0.27 mag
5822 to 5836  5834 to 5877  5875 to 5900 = -0.07 mag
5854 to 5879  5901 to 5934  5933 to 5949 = 0.07 mag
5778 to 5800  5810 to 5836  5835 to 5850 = -0.02 mag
